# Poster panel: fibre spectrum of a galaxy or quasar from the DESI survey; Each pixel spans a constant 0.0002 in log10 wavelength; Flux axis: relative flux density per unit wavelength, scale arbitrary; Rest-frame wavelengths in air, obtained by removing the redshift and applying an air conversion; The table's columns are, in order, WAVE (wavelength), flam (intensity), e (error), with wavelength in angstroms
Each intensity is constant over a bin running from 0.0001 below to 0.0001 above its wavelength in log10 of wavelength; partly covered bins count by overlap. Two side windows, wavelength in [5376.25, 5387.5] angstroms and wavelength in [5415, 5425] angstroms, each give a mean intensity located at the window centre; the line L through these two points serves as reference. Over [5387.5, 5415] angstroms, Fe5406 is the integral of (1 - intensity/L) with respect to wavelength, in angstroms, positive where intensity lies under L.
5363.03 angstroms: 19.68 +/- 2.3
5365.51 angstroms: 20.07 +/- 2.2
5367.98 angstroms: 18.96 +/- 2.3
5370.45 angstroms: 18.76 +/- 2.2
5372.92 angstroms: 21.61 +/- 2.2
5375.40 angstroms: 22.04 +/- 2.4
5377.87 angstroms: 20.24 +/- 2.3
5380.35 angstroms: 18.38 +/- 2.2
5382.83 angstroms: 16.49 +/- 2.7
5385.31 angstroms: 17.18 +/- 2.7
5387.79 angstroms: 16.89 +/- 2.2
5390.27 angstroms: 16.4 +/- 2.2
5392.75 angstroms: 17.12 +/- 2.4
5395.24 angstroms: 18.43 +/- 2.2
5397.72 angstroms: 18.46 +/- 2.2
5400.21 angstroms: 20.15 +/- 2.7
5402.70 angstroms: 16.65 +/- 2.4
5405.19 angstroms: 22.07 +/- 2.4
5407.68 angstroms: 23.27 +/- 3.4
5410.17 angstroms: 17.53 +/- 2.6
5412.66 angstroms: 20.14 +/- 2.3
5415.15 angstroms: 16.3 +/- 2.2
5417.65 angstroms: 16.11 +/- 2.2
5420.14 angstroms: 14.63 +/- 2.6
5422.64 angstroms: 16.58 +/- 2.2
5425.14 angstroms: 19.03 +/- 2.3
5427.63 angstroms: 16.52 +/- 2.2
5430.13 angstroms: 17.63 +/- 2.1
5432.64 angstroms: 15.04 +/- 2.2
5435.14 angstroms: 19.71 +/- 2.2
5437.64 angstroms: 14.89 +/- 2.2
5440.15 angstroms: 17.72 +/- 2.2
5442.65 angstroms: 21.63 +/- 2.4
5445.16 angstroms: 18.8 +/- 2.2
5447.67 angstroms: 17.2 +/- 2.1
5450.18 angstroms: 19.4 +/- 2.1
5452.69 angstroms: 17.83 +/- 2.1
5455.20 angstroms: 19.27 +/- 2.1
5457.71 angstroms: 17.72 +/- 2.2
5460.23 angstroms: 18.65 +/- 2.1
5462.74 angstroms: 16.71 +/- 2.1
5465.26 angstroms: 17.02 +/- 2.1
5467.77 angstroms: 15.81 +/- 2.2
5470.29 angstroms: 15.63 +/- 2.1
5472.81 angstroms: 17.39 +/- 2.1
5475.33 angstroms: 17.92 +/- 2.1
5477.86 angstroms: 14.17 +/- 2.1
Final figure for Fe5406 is -2.71 angstroms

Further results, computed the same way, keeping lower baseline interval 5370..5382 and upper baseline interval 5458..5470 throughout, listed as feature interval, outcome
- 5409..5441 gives 2.3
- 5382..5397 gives 1.9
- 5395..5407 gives -0.1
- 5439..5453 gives -0.9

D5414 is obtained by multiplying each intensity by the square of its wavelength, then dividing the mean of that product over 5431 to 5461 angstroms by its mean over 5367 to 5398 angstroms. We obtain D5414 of 1.00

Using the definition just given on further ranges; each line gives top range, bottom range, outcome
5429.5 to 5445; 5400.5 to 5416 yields 0.93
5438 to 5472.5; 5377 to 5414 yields 0.98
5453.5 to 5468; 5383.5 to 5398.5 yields 1.04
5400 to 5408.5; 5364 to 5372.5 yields 1.06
